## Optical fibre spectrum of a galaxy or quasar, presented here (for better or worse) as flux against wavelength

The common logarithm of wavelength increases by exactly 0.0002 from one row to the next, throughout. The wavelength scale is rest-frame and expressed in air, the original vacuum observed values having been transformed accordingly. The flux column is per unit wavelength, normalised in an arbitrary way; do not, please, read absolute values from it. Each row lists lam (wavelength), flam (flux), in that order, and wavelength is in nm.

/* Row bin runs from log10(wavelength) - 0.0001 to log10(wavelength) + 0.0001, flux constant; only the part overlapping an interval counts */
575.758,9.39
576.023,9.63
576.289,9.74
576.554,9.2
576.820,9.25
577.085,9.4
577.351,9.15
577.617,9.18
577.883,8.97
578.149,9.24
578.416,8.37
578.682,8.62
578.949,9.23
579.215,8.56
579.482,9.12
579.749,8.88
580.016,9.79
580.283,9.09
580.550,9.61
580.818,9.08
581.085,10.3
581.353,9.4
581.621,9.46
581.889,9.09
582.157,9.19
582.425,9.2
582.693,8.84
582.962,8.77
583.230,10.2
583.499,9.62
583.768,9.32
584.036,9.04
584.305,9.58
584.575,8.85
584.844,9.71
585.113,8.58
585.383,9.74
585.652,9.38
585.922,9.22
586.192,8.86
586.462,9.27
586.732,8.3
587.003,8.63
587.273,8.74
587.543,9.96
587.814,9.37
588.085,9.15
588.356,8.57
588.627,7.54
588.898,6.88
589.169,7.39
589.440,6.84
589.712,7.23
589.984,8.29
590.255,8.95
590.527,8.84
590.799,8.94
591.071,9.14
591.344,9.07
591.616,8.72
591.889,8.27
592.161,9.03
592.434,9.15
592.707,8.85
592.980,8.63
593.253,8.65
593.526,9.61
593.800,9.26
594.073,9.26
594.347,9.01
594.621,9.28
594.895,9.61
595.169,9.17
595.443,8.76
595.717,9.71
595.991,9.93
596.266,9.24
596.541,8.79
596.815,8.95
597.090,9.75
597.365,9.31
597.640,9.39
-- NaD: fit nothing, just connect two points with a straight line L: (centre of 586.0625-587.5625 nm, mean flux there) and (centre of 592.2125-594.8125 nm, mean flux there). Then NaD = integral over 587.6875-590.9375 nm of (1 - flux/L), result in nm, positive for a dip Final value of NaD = 0.29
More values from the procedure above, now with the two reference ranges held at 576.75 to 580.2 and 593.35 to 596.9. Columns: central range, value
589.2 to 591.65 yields 0.219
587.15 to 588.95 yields 0.098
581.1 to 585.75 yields -0.100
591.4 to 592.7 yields 0.059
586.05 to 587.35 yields 0.057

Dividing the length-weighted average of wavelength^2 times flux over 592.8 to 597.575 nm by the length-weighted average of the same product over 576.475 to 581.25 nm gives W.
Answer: 1.06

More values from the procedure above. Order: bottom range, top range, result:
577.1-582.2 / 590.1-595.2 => 1.03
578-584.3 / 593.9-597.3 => 1.06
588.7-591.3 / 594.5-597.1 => 1.17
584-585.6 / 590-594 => 0.99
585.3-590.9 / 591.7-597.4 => 1.09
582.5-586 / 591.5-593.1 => 0.97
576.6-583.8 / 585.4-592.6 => 0.96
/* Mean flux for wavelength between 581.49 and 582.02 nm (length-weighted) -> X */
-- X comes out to 9.27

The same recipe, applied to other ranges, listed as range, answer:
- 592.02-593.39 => 8.86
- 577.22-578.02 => 9.1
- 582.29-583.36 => 9.25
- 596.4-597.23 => 9.17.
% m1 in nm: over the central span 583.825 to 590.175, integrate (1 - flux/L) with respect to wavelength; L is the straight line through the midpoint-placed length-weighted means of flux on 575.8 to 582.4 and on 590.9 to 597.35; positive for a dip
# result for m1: 0.35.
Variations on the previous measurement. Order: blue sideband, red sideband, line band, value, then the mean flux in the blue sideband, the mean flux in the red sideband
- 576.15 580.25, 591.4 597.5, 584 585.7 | -0.03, 9.11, 9.13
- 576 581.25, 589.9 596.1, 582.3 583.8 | -0.03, 9.21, 9.05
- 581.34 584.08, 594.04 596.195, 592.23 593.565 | 0.06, 9.29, 9.34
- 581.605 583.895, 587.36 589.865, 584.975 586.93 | -0.09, 9.29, 8.11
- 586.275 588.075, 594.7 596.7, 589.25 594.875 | 0.27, 9.05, 9.31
